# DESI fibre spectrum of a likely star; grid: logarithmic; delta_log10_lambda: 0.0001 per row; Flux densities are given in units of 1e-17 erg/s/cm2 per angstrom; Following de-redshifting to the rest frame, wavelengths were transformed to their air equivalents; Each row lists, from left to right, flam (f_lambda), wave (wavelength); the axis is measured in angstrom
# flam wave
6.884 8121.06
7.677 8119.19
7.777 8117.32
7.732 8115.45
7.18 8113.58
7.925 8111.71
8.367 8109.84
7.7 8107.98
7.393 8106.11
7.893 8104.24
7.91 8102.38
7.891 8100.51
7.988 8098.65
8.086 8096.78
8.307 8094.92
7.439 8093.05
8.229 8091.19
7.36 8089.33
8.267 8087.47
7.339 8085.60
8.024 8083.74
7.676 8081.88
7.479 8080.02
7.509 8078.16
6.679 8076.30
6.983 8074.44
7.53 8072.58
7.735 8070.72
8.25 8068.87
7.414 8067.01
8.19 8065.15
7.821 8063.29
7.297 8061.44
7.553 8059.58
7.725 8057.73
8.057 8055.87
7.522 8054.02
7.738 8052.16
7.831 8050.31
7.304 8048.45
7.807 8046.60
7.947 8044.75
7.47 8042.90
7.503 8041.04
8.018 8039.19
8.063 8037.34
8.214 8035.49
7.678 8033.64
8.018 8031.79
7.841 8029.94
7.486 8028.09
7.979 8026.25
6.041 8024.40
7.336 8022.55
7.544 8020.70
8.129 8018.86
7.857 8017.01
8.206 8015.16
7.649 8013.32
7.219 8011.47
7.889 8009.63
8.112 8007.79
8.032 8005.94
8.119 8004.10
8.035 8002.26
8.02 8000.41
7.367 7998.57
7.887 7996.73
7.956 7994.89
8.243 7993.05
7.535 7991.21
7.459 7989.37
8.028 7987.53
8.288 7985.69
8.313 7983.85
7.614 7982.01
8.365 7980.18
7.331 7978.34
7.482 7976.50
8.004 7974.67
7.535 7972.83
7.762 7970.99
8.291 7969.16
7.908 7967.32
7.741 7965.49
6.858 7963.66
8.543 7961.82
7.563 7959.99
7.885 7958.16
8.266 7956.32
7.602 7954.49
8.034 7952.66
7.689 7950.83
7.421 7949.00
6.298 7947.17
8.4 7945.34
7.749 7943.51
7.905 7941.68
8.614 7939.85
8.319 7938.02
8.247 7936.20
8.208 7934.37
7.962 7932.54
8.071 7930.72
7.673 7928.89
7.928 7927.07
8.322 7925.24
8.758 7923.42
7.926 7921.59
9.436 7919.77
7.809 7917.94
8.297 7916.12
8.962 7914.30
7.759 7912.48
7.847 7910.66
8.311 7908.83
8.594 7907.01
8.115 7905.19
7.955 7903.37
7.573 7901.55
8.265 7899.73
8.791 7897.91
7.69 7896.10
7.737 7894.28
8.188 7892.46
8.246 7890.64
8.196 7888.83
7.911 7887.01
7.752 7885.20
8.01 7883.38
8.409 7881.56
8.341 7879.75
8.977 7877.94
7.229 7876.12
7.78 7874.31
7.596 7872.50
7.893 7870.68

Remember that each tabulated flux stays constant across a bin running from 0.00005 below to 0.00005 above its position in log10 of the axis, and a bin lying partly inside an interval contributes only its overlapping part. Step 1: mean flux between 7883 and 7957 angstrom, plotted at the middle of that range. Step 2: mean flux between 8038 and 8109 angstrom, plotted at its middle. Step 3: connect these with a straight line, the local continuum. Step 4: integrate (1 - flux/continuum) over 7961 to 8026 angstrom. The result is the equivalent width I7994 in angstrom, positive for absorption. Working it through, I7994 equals 0.9 angstrom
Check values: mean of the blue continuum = 8.07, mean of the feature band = 7.79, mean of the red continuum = 7.71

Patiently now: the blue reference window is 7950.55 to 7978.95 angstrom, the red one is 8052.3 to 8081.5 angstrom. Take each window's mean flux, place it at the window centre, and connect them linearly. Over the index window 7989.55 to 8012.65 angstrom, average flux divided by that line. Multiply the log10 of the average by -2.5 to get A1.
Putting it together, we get -0.02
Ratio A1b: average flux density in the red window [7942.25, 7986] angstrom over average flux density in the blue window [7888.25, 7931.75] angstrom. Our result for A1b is 1.0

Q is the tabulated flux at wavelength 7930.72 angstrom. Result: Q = 8.071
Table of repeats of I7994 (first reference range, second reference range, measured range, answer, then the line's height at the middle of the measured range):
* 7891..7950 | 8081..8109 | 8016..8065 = 1.4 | 7.92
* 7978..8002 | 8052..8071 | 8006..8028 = 0.6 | 7.84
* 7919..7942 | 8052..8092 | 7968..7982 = 0.4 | 8.07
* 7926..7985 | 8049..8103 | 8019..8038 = 0.3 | 7.77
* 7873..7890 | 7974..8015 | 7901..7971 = -0.4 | 7.97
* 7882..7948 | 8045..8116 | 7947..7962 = 0.5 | 8.02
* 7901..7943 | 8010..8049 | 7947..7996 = 1.0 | 7.96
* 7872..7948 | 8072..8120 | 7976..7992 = 0.2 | 7.95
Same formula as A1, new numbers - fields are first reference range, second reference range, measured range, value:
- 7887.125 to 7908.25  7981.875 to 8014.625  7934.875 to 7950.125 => 0.019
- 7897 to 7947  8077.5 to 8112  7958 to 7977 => 0.042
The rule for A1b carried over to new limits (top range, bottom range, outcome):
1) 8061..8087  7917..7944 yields 0.92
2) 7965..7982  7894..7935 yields 0.96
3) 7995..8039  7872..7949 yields 0.96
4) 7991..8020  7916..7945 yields 0.96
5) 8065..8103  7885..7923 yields 0.94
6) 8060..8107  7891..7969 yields 0.96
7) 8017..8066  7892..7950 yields 0.95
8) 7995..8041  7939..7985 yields 1.00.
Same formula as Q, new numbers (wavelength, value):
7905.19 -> 8.115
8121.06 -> 6.884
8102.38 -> 7.91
